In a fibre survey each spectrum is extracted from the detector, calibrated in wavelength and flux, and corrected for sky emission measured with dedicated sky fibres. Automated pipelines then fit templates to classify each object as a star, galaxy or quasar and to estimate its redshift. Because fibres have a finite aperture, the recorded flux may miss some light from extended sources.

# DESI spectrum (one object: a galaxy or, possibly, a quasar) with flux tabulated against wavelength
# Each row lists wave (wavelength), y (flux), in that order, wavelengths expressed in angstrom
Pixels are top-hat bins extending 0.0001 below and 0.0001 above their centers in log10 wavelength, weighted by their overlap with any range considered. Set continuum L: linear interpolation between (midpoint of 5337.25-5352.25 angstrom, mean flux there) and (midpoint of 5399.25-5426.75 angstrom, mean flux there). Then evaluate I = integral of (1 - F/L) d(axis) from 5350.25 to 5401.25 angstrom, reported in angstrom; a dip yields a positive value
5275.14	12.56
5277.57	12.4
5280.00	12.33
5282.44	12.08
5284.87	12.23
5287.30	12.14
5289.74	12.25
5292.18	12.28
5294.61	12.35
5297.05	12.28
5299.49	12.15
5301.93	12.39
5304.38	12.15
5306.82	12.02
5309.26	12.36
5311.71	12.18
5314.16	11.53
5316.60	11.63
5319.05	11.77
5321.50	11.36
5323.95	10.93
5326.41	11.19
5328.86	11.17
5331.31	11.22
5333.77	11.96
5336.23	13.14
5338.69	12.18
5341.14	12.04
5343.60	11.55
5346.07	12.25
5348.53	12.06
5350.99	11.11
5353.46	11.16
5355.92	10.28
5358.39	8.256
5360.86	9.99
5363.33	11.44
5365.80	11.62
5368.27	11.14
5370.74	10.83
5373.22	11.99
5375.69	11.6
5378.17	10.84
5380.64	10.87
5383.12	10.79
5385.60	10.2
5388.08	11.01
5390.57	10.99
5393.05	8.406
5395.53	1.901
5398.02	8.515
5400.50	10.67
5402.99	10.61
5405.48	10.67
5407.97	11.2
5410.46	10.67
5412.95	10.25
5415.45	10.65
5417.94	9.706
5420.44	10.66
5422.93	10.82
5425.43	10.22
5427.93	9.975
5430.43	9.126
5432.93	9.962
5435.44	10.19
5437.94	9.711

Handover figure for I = 5.1 angstrom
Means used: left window 11.9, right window 10.6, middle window 10.2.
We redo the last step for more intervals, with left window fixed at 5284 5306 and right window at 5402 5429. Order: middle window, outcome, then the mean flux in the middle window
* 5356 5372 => 1.0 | 10.5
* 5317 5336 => 0.5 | 11.5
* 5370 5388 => 0.0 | 11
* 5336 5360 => 0.4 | 11.3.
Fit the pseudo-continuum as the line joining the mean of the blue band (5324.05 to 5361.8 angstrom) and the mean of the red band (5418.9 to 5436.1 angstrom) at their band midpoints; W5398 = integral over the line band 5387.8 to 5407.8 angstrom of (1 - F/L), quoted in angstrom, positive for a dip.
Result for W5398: 2.68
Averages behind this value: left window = 11.3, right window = 10.1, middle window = 9.12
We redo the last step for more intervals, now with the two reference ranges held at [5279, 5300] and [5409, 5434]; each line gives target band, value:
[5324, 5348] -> -0.6 angstrom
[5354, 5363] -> 1.1 angstrom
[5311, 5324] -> 0.2 angstrom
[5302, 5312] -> -0.2 angstrom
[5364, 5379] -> -0.5 angstrom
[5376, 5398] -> 2.7 angstrom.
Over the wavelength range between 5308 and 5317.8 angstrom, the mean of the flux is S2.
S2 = 11.9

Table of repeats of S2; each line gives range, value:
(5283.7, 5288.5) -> 12.2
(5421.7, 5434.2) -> 10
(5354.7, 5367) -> 10.3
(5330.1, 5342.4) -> 12.1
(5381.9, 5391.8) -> 10.7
